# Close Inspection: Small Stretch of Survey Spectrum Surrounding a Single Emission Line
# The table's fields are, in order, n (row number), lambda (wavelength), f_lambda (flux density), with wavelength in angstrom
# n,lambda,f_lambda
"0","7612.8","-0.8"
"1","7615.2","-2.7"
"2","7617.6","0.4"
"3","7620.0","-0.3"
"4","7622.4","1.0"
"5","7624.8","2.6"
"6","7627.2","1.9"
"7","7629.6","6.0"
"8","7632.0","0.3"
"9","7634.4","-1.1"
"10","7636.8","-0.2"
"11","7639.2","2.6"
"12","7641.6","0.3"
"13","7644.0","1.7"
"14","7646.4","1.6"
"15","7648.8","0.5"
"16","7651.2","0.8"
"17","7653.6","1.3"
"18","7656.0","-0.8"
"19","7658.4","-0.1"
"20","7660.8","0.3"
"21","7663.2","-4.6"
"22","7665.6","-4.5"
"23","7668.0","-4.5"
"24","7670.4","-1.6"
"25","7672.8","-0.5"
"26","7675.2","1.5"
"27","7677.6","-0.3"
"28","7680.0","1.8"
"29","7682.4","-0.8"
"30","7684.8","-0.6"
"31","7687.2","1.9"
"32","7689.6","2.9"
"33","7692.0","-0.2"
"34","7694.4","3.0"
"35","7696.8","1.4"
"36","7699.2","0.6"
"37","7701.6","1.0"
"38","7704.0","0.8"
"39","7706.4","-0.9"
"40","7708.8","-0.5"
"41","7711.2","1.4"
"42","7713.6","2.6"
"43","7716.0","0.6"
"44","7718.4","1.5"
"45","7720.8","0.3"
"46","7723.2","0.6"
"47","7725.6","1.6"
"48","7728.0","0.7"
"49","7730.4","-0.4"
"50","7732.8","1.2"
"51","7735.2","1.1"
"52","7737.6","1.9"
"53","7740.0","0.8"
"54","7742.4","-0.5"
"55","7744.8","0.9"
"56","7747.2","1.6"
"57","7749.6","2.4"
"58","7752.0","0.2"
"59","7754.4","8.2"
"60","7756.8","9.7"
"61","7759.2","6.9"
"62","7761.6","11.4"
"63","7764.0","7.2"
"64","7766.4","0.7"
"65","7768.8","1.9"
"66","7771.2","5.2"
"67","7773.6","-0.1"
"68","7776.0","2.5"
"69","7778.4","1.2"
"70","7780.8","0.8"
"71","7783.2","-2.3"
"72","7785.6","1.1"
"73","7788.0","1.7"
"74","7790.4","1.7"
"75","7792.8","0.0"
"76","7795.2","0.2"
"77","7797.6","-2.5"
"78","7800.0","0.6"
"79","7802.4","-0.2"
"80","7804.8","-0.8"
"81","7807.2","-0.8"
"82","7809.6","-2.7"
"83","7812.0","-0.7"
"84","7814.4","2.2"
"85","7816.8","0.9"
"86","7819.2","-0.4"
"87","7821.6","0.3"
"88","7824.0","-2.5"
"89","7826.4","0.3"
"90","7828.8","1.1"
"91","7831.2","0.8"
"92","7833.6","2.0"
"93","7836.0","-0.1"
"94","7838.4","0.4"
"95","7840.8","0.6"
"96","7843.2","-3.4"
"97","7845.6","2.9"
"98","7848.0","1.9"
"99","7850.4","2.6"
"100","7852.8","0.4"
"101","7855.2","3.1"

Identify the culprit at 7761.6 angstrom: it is [O II]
